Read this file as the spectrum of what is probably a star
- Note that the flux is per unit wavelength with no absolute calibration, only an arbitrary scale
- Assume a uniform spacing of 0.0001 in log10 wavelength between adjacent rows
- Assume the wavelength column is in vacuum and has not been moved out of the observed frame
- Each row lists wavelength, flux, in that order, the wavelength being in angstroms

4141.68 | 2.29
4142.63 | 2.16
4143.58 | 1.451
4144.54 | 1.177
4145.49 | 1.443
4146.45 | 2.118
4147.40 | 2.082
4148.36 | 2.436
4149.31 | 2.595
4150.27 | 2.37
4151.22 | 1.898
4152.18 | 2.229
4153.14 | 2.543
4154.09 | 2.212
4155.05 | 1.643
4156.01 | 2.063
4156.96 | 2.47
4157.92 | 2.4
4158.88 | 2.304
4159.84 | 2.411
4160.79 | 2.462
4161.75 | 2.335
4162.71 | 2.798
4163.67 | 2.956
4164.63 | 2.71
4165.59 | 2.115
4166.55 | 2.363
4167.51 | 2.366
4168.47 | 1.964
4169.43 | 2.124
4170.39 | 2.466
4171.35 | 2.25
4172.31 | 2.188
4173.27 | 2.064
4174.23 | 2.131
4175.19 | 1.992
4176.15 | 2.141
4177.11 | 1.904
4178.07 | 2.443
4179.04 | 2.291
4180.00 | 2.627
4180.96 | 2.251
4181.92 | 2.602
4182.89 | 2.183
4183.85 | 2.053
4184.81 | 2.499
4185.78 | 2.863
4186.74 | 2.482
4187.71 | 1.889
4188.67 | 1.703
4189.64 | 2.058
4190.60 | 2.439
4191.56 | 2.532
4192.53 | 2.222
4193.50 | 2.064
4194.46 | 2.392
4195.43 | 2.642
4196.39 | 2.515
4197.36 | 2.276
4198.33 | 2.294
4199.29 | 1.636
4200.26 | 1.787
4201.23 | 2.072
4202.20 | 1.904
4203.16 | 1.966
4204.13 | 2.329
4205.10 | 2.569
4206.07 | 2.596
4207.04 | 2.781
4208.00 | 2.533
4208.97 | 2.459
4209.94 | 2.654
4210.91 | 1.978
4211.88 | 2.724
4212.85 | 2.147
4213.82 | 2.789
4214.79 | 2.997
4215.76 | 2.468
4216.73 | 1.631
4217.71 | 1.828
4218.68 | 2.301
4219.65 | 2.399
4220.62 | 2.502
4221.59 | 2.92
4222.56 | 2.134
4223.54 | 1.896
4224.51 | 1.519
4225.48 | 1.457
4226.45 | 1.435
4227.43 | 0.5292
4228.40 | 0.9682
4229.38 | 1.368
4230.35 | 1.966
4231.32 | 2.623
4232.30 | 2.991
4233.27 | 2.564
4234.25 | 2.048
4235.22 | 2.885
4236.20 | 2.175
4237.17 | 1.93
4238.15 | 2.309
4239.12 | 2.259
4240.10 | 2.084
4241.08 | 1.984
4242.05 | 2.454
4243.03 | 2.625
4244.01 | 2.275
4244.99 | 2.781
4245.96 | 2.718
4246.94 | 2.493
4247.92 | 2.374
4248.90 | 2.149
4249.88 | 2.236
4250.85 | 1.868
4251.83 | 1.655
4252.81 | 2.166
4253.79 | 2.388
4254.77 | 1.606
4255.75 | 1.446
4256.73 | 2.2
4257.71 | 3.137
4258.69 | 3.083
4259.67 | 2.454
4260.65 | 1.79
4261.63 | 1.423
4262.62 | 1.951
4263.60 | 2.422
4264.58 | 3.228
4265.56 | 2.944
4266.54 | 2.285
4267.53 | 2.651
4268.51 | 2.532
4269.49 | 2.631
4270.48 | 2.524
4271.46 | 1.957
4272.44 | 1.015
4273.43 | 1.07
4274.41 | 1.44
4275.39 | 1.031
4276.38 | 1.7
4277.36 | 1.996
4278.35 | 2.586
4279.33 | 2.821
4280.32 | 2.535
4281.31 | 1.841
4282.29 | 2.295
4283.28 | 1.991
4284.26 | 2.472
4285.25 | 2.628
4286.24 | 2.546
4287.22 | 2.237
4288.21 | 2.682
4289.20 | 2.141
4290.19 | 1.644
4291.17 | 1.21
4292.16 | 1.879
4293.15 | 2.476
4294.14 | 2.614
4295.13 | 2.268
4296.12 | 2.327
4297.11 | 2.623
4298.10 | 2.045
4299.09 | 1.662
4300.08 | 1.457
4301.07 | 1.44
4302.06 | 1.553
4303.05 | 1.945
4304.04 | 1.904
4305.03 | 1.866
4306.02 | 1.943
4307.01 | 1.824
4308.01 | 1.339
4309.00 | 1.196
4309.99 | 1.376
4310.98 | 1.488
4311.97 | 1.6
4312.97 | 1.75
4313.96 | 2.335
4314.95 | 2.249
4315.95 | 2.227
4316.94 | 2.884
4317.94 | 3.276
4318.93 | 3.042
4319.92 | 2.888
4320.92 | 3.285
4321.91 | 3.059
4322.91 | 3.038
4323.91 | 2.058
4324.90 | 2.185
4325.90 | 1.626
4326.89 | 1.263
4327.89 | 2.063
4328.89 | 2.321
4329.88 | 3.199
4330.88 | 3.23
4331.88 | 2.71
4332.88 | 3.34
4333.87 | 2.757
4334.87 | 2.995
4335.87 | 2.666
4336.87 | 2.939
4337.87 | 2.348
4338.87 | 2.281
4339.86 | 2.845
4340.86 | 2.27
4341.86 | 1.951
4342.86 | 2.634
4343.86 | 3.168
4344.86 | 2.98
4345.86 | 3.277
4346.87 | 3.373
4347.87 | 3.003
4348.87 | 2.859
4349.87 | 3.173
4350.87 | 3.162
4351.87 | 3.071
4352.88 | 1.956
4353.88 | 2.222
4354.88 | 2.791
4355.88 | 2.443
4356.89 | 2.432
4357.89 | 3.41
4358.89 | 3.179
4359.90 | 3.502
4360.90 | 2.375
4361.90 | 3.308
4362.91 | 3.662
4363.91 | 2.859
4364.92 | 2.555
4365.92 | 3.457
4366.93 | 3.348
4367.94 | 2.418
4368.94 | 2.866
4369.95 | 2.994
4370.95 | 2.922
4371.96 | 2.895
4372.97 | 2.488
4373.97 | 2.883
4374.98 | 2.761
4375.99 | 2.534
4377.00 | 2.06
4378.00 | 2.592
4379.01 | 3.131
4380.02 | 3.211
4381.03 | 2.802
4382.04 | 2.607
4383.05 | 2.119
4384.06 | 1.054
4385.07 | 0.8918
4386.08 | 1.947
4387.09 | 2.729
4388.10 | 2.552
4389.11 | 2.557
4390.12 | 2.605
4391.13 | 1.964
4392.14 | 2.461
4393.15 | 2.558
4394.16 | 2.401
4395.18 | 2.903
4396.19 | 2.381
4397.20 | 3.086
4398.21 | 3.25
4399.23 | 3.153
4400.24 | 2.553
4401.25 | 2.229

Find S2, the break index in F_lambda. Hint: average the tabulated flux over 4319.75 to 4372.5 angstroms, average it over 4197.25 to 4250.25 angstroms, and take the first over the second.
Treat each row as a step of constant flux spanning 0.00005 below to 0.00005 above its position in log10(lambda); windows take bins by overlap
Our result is 1.26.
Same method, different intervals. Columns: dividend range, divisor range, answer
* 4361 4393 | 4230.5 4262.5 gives 1.15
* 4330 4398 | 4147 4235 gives 1.21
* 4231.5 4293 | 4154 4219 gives 0.97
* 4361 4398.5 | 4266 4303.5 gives 1.27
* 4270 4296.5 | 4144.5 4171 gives 0.91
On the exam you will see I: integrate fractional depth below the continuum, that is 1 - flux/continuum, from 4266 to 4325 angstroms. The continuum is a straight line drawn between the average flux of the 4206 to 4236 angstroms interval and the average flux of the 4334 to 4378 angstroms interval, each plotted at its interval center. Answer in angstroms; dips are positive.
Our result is 9.6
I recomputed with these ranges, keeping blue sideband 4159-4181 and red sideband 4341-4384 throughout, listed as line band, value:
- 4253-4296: 6.8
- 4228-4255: 3.1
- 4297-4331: 7.1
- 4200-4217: 0.4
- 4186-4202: 1.3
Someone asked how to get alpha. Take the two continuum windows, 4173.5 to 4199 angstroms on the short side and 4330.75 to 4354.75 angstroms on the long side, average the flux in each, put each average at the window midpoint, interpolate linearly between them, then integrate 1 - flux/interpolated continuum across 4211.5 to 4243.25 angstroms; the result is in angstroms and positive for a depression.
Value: 3.6 angstroms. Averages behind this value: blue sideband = 2.28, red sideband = 2.79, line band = 2.14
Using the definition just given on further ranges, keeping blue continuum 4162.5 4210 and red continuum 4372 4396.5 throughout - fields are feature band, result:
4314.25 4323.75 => -1.8 angstroms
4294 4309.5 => 3.4 angstroms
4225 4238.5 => 2.2 angstroms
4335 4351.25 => -2.7 angstroms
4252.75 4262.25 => 0.7 angstroms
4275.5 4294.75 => 1.3 angstroms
